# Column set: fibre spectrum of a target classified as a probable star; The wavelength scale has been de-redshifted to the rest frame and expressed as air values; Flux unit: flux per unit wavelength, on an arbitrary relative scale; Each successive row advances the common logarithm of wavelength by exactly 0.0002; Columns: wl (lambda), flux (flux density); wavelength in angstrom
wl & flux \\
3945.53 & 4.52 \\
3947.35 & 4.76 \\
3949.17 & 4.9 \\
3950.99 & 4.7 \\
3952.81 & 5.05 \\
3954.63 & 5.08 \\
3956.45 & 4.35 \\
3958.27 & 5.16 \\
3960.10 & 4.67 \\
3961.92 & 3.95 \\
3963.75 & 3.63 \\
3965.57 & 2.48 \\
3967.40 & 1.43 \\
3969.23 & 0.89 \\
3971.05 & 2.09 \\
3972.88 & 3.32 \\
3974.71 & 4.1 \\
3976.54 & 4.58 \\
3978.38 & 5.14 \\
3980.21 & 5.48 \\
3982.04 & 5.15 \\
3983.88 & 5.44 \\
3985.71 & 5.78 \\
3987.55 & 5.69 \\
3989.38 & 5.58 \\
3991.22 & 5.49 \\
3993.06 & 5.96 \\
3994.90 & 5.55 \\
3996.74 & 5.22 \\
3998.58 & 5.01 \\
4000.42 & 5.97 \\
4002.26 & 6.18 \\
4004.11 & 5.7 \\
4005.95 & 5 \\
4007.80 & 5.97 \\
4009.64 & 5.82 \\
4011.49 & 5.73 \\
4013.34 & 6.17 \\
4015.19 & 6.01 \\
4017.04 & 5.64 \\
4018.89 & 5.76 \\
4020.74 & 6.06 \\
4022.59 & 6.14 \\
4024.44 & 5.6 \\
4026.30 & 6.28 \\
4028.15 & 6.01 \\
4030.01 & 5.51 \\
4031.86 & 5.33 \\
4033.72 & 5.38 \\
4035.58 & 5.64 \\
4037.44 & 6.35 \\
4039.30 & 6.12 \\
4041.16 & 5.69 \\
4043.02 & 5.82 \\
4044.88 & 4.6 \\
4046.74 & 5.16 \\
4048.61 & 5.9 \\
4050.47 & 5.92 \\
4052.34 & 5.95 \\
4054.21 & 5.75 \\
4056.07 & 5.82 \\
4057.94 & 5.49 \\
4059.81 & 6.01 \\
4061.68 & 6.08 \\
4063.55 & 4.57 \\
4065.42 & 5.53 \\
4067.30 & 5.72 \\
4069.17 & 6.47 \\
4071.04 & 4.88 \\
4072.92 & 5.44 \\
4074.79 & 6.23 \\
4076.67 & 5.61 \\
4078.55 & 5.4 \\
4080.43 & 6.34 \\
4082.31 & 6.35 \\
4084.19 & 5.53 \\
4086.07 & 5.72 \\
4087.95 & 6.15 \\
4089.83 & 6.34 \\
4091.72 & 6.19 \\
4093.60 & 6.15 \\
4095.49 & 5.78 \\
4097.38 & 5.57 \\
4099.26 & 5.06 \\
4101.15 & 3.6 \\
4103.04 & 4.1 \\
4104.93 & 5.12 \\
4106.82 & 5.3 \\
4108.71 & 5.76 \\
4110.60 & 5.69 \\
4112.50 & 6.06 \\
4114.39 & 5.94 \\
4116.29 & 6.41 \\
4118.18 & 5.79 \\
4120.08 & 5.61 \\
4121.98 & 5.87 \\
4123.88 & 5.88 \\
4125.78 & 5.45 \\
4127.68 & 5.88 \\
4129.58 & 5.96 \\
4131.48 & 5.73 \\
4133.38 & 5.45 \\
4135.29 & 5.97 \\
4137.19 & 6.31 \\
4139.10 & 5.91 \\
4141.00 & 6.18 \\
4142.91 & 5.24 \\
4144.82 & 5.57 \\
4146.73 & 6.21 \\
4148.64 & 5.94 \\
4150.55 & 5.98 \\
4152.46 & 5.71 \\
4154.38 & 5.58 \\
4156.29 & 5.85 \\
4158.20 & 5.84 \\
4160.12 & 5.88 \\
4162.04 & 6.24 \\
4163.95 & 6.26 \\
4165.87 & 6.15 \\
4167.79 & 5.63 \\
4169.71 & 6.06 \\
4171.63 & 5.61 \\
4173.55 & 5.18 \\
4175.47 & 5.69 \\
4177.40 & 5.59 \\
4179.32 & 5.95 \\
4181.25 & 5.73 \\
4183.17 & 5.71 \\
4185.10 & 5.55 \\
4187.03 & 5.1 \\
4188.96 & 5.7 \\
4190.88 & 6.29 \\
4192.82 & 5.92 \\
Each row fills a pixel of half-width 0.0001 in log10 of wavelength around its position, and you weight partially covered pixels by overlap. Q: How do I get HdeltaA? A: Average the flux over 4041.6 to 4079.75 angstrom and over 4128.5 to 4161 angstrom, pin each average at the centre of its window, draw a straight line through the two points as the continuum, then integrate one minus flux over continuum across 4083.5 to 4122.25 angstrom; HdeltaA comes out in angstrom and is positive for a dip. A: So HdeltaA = 0.9 angstrom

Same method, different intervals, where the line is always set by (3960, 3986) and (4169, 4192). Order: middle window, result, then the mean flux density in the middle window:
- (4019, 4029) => -4.06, 6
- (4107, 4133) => -3.51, 5.82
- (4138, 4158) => -1.63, 5.82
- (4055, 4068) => -2.82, 5.6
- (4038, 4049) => -2.77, 5.56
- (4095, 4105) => 0.28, 4.81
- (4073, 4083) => -2.48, 5.93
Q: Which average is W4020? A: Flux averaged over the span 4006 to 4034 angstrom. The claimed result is 5.81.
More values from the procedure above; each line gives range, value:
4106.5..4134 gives 5.8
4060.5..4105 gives 5.59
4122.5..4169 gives 5.87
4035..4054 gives 5.72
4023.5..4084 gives 5.71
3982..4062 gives 5.72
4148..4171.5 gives 5.92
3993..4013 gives 5.65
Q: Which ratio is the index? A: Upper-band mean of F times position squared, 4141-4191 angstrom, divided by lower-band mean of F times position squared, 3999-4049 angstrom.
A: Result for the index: 1.08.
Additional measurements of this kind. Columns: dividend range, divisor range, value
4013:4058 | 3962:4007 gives 1.28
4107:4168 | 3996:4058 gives 1.08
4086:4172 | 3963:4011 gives 1.30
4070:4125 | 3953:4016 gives 1.24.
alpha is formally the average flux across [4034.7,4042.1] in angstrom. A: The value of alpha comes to 5.95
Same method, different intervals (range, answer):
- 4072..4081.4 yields 5.81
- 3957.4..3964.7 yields 4.34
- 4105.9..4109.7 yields 5.54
